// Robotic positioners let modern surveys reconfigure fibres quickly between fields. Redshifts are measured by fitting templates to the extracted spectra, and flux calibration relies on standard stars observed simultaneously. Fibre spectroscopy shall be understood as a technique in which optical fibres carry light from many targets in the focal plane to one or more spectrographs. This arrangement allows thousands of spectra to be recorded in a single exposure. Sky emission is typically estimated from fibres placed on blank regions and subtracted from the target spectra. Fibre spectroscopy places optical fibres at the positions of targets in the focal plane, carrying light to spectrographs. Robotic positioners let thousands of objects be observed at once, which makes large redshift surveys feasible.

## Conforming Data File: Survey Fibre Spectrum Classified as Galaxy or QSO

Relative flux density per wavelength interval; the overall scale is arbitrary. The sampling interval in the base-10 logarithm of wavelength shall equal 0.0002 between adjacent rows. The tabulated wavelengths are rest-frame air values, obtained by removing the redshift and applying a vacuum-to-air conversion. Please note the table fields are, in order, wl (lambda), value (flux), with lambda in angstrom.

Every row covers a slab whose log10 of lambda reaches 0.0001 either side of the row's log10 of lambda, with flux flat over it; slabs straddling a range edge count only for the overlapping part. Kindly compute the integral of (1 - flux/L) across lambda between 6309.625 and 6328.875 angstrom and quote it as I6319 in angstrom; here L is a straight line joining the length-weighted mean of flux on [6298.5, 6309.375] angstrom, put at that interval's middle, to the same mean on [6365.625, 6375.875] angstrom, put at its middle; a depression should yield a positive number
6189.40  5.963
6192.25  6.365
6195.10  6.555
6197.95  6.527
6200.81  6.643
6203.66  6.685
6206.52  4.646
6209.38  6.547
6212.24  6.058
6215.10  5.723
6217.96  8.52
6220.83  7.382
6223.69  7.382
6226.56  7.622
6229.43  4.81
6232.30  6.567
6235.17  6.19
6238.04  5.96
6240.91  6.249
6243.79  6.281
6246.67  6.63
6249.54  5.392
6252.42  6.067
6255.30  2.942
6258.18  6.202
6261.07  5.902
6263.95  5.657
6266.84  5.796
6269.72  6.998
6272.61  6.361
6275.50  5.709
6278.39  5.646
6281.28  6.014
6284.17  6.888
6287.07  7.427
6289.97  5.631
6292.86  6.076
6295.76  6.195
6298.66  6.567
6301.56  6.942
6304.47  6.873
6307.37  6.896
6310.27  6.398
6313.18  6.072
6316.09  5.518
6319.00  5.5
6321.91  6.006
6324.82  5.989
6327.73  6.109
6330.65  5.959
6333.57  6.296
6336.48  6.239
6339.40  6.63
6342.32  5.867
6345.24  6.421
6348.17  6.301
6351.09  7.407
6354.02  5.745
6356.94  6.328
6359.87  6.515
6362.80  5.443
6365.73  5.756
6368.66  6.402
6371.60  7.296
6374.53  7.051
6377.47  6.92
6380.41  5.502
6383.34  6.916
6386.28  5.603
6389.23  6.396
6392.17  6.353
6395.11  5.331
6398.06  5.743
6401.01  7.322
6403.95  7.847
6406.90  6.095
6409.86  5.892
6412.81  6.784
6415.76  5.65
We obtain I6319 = 2.5 angstrom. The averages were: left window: 6.83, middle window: 5.92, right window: 6.74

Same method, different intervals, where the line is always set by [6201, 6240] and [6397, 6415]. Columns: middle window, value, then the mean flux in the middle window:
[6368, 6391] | 0.2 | 6.51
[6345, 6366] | 1.0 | 6.26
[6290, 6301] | 0.5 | 6.25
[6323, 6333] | 0.8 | 6.04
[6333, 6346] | 0.5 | 6.29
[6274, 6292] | 0.8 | 6.22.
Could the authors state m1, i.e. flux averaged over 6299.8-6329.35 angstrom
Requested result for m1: 6.23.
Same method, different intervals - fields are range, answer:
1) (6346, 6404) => 6.37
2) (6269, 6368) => 6.25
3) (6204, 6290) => 6.19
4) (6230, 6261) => 5.82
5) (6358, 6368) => 5.96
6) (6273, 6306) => 6.36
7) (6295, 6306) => 6.67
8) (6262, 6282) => 6.02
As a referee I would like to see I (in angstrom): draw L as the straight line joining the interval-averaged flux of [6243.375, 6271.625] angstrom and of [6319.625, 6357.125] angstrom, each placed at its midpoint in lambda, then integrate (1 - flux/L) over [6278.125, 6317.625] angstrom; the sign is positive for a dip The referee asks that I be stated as -2.51 angstrom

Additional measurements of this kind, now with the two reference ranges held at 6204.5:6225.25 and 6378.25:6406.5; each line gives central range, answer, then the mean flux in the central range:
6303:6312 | -0.32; 6.7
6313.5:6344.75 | 2.00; 6.03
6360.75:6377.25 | -0.15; 6.43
